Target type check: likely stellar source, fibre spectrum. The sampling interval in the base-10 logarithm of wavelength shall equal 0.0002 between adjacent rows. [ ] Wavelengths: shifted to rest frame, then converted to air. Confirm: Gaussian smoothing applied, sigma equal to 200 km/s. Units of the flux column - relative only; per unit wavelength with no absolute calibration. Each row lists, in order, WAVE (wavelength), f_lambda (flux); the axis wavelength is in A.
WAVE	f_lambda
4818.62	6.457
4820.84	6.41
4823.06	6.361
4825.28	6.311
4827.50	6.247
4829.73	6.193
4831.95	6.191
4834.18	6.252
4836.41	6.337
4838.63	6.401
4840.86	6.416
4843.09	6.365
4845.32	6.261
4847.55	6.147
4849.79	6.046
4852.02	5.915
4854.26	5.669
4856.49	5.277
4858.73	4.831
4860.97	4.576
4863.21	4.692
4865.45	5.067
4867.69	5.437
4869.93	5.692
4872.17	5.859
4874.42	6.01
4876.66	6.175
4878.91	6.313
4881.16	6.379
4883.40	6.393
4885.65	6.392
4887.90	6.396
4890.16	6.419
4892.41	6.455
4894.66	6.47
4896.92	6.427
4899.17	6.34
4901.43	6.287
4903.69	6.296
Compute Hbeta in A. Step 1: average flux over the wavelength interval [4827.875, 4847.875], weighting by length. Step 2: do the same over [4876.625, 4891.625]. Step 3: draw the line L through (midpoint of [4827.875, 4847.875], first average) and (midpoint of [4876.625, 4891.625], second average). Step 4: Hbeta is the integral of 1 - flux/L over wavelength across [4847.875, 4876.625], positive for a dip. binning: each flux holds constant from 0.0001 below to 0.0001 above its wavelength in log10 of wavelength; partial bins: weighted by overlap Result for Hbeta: 3.9 A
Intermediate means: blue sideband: 6.29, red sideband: 6.37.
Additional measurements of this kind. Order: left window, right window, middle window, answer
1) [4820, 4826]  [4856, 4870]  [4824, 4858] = -2.16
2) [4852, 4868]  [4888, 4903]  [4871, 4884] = -0.97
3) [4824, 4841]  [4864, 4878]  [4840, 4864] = 1.35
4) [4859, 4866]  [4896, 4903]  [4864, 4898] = -3.46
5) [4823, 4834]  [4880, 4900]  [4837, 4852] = 0.10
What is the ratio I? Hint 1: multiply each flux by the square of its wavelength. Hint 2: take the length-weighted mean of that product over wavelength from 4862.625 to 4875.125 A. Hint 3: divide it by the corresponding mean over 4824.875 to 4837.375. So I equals 0.89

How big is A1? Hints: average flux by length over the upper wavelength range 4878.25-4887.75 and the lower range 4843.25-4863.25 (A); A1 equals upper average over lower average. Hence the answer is 1.14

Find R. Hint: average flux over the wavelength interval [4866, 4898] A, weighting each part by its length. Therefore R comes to 6.18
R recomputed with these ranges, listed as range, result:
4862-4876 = 5.48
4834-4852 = 6.26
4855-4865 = 4.89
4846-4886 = 5.71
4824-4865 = 5.88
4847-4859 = 5.68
